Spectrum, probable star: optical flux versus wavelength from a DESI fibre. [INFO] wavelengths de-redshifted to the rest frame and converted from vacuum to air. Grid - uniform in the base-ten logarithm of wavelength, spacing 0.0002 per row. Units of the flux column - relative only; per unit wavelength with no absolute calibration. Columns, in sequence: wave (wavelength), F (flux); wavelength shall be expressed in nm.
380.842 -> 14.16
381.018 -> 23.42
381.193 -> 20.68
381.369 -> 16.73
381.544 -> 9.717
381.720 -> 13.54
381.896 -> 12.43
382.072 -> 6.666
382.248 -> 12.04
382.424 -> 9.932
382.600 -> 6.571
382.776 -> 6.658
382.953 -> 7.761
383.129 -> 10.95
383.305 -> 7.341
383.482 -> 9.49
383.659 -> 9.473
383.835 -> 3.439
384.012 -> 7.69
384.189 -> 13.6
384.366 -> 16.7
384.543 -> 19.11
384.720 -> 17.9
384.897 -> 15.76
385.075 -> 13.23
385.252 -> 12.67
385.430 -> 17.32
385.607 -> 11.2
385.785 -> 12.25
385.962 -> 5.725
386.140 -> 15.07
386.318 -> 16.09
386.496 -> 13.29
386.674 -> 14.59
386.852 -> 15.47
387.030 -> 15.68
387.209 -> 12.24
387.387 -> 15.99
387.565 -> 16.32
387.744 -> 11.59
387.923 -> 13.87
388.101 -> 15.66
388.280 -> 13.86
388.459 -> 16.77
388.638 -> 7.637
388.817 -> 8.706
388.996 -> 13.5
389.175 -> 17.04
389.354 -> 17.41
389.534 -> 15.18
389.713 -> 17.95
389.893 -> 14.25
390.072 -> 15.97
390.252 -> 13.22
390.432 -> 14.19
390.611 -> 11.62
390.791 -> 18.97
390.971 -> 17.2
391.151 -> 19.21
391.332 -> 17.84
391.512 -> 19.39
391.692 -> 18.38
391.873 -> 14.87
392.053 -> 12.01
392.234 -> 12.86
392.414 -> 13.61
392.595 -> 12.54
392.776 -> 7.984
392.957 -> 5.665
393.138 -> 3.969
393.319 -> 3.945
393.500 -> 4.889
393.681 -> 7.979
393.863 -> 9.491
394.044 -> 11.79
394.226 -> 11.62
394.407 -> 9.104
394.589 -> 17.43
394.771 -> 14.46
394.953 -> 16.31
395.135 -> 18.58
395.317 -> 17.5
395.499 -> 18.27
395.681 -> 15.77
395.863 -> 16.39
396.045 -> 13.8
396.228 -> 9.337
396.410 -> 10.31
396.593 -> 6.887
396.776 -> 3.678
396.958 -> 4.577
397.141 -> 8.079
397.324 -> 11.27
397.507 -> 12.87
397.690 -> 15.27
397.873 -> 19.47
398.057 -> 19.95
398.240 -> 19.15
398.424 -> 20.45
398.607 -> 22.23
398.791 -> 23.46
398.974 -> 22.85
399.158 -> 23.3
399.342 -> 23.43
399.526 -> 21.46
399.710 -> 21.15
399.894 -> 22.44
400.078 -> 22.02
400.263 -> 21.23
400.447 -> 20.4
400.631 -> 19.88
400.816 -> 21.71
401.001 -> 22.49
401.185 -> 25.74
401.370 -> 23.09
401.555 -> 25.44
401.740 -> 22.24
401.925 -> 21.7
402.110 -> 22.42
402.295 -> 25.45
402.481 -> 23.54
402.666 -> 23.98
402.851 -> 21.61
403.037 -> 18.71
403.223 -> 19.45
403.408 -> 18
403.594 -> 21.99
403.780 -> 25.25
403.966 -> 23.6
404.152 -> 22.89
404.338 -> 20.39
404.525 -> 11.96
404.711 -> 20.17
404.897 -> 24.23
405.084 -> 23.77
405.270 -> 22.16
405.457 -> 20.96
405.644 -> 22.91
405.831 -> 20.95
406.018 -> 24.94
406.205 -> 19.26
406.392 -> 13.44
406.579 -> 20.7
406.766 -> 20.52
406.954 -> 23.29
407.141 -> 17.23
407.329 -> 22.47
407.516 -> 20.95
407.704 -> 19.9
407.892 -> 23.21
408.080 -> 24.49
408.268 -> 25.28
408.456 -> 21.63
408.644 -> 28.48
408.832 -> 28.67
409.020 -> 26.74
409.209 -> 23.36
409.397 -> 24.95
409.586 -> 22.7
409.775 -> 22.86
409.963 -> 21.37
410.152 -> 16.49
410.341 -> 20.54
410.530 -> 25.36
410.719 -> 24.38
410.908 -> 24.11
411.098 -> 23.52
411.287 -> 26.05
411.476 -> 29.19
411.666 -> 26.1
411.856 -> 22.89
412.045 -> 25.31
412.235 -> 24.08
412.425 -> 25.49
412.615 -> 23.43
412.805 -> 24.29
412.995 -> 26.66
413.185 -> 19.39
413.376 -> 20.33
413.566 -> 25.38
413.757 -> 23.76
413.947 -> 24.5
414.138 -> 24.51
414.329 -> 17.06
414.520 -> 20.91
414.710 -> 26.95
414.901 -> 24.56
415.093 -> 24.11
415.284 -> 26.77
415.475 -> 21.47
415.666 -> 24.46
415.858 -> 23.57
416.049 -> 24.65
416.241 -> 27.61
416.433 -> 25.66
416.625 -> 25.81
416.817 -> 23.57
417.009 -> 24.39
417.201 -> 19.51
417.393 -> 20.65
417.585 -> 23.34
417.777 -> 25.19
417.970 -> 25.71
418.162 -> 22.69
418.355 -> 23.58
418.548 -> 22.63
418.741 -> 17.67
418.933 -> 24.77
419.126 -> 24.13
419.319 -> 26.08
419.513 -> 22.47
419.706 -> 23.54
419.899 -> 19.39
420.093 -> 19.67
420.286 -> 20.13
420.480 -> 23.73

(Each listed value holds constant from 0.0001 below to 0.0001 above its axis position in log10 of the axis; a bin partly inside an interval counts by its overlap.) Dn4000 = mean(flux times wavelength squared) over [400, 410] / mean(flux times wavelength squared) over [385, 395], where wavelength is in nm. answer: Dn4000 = 1.80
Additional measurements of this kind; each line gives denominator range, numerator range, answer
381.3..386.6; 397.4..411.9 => 2.10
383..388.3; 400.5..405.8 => 1.83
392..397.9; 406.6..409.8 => 2.19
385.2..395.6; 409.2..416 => 1.94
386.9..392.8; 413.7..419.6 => 1.83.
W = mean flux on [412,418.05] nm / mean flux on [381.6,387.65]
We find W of 1.96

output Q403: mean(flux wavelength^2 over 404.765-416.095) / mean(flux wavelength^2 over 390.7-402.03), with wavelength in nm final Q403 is 1.5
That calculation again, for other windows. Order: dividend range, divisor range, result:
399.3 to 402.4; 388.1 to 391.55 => 1.56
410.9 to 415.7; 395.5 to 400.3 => 1.56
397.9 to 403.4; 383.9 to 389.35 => 1.70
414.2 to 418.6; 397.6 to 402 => 1.18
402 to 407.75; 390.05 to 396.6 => 1.71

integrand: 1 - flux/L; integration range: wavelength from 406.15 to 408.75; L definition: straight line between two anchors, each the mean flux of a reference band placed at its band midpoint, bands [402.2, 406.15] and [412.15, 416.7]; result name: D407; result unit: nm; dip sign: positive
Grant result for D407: 0.10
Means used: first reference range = 21.7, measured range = 21.6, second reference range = 24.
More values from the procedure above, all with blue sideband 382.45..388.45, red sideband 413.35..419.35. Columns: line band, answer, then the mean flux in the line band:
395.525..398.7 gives 0.61 nm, 13.6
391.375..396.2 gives 0.91 nm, 12.7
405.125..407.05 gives -0.10 nm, 21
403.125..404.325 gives -0.16 nm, 21.8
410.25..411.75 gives -0.22 nm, 24.9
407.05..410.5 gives -0.33 nm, 22.9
